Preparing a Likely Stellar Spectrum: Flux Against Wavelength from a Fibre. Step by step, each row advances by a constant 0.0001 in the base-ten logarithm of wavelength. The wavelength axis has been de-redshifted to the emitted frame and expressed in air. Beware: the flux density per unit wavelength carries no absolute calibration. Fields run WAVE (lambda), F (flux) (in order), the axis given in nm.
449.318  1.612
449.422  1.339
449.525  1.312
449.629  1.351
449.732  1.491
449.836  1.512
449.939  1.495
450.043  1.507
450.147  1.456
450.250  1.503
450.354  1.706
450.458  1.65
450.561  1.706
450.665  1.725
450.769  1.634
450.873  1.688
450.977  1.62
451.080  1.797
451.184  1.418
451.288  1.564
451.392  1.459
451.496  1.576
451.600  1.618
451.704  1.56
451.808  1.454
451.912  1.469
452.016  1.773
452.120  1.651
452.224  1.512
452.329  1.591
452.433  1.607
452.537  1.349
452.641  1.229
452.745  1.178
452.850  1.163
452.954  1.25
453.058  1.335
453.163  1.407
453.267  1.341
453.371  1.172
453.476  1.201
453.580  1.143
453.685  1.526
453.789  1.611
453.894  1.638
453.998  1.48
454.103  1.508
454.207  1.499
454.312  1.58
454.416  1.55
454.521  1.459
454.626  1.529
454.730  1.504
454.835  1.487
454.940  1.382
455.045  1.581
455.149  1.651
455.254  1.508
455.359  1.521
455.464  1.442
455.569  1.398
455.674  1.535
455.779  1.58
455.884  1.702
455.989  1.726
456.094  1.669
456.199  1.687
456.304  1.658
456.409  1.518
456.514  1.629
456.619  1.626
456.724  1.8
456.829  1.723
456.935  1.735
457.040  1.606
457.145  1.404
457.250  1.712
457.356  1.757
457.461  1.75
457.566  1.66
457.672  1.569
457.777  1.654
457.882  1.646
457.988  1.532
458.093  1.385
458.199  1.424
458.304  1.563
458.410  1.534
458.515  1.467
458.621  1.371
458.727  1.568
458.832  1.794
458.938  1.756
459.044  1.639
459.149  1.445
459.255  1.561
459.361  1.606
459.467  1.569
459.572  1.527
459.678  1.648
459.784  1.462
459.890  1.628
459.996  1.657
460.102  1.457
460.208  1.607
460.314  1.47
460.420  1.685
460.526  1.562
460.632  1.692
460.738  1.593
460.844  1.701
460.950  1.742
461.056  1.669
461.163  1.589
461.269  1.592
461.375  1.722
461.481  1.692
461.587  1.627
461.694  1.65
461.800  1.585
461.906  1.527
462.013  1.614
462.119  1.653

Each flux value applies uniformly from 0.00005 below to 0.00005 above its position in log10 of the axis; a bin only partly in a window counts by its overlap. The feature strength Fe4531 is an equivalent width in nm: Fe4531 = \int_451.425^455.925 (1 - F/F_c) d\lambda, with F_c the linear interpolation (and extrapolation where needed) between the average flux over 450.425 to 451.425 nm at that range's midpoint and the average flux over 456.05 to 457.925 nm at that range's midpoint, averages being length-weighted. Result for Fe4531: 0.47 nm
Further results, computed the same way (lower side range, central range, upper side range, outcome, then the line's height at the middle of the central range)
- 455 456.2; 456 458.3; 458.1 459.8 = -0.085 nm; 1.57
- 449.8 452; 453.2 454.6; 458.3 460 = 0.122 nm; 1.58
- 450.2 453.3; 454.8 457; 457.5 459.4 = -0.072 nm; 1.55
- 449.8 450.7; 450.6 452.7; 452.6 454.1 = -0.128 nm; 1.47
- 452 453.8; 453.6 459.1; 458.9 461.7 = -0.343 nm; 1.49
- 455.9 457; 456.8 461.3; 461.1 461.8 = 0.165 nm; 1.66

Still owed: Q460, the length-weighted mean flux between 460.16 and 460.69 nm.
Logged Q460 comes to 1.6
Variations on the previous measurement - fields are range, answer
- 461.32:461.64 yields 1.68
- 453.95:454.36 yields 1.52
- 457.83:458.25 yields 1.49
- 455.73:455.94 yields 1.64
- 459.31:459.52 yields 1.59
